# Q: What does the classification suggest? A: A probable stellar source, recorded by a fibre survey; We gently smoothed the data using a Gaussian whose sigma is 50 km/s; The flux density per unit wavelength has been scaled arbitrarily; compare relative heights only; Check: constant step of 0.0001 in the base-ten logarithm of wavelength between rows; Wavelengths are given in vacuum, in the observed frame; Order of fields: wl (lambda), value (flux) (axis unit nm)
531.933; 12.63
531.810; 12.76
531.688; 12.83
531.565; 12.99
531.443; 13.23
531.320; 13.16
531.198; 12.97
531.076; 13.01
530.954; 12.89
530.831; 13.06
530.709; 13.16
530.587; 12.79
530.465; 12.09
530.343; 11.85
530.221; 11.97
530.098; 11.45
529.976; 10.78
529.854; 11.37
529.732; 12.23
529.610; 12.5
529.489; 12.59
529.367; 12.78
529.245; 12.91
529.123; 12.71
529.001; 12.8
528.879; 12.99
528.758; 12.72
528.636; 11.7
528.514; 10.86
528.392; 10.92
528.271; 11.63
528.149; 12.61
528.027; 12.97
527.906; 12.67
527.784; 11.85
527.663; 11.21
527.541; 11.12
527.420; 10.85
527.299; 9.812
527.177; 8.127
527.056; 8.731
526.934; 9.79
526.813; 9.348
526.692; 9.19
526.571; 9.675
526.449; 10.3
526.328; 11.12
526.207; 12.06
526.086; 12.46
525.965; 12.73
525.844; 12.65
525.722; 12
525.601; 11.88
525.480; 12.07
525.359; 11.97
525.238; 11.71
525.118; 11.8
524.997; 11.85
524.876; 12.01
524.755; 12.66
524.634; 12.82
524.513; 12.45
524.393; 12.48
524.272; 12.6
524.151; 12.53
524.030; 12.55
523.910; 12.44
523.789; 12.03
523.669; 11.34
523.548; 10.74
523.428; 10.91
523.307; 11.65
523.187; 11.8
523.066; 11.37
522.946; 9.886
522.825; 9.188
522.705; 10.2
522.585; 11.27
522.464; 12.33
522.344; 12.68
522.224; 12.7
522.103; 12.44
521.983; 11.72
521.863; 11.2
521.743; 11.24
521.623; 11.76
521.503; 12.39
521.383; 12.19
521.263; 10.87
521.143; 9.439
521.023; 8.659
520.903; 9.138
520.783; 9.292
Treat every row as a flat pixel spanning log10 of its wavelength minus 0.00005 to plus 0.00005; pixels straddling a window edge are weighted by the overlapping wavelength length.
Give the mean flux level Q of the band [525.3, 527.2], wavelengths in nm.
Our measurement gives 10.9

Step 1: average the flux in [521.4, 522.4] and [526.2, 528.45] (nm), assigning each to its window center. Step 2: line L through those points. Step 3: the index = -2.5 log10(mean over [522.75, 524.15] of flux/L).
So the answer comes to 0.03 mag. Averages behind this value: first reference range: 12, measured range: 11.3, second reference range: 10.7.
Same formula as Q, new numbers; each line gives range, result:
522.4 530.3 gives 11.6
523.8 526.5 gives 12.1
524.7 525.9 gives 12.1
